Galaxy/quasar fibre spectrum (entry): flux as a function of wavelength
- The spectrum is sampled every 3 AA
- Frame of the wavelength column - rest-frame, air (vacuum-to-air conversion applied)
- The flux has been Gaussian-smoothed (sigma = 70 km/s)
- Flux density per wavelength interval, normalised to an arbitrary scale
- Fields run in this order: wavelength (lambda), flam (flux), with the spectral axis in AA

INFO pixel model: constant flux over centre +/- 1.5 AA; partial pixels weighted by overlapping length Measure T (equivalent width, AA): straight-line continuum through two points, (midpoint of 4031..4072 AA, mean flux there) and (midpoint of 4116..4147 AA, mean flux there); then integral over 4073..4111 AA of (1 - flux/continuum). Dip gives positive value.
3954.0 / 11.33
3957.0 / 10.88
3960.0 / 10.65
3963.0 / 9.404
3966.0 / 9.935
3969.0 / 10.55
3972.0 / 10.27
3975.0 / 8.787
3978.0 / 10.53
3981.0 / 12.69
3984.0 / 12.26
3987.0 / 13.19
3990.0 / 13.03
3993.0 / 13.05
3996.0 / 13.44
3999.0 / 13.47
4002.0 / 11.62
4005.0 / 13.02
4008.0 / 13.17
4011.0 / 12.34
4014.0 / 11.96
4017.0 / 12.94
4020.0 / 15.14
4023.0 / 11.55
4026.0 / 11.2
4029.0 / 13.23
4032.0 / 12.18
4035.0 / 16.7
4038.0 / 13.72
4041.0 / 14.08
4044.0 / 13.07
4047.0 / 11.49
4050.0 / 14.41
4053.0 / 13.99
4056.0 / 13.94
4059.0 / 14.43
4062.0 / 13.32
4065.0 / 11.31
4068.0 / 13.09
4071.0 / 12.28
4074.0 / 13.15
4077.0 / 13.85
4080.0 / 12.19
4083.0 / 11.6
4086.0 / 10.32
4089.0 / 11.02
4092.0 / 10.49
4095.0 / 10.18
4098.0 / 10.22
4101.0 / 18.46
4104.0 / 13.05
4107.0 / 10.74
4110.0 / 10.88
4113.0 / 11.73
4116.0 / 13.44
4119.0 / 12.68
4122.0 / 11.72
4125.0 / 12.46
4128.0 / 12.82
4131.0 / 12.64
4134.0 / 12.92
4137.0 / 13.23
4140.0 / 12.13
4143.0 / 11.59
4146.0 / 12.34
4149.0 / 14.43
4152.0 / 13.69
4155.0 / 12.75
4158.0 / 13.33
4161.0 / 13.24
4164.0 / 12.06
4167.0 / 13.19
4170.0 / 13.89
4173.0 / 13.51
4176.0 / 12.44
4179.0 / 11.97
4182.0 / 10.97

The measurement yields 2.8 AA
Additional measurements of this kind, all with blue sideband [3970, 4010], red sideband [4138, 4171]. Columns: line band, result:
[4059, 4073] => -0.2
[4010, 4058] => -3.4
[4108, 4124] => 0.9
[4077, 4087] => 0.6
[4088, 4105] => 0.6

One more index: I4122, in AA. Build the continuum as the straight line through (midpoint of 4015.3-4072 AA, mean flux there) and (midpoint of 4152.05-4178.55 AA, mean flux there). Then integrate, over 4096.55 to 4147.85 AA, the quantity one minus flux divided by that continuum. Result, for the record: 2.3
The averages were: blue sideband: 13.3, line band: 12.5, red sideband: 13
